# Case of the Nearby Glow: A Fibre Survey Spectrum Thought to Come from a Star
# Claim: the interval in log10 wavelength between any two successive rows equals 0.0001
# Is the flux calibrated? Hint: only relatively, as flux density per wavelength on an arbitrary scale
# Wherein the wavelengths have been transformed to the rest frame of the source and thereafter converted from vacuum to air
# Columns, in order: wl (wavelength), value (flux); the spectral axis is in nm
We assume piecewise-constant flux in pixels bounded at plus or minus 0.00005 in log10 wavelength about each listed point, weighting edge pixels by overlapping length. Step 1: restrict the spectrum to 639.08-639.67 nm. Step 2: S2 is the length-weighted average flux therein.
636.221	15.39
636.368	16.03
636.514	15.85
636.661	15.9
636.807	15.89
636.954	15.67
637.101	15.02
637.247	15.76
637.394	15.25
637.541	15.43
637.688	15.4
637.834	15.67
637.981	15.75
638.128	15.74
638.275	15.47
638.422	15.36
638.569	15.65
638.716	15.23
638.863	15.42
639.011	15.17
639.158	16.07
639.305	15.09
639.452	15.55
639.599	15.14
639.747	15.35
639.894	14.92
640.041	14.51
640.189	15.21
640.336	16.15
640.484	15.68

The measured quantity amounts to 15.5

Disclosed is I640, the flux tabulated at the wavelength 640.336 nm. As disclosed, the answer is 16.15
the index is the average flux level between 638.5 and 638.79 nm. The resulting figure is 15.4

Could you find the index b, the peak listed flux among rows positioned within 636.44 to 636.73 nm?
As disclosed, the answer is 15.9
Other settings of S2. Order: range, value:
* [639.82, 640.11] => 14.8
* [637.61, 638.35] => 15.6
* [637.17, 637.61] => 15.5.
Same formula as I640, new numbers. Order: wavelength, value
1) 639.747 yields 15.35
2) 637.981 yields 15.75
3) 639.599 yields 15.14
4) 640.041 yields 14.51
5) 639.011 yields 15.17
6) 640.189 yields 15.21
